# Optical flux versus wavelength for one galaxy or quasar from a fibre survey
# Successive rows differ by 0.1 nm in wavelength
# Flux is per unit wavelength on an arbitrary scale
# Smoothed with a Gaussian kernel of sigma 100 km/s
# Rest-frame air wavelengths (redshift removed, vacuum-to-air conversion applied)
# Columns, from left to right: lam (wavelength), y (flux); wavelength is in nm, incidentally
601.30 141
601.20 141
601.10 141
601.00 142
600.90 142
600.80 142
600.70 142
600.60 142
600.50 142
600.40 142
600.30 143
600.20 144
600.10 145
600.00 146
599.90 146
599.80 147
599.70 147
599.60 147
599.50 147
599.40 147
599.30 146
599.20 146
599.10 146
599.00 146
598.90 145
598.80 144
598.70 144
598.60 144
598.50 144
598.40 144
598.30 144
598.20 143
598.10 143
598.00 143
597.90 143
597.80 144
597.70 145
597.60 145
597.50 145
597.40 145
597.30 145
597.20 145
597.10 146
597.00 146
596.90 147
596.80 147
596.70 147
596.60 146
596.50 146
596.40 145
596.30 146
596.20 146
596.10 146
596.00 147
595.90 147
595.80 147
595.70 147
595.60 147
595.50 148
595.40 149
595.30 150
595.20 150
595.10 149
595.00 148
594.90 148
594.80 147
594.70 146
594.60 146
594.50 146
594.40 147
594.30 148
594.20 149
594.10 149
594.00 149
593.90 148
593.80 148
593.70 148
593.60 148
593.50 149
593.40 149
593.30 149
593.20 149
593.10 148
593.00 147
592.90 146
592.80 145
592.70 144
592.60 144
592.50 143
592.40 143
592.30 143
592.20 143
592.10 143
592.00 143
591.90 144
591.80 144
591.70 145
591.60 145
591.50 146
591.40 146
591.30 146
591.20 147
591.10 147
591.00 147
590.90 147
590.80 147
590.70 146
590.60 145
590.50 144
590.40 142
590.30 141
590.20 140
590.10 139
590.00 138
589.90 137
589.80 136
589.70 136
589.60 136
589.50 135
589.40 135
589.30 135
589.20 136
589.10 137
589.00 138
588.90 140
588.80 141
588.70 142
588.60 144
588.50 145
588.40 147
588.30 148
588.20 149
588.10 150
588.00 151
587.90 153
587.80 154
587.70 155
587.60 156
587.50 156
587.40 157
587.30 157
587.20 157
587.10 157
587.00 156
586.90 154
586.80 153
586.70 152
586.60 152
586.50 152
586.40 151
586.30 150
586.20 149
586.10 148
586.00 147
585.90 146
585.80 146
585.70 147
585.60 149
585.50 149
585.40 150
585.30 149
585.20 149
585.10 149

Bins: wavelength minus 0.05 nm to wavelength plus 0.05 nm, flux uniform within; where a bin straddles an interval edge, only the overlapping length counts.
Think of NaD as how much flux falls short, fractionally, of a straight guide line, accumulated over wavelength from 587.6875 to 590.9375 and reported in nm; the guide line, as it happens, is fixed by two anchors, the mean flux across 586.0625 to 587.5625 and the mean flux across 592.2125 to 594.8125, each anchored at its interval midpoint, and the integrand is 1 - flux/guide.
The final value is 0.18 nm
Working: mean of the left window 153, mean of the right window 147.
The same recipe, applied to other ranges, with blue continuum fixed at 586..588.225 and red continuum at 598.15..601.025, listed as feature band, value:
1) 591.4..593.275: 0.06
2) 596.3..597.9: 0.01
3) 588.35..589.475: 0.09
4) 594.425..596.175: 0.00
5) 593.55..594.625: 0.00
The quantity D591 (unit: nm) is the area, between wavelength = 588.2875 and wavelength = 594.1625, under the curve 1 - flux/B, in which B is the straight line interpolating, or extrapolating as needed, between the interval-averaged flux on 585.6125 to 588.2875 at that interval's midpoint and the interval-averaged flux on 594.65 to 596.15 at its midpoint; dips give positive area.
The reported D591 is 0.25 nm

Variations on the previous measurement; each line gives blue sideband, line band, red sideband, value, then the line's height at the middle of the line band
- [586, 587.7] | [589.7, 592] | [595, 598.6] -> 0.107 nm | 150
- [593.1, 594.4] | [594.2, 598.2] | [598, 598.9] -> -0.009 nm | 146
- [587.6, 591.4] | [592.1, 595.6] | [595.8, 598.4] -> -0.064 nm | 144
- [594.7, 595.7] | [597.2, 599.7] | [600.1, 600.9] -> -0.001 nm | 145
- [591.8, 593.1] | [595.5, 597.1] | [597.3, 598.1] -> -0.025 nm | 144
